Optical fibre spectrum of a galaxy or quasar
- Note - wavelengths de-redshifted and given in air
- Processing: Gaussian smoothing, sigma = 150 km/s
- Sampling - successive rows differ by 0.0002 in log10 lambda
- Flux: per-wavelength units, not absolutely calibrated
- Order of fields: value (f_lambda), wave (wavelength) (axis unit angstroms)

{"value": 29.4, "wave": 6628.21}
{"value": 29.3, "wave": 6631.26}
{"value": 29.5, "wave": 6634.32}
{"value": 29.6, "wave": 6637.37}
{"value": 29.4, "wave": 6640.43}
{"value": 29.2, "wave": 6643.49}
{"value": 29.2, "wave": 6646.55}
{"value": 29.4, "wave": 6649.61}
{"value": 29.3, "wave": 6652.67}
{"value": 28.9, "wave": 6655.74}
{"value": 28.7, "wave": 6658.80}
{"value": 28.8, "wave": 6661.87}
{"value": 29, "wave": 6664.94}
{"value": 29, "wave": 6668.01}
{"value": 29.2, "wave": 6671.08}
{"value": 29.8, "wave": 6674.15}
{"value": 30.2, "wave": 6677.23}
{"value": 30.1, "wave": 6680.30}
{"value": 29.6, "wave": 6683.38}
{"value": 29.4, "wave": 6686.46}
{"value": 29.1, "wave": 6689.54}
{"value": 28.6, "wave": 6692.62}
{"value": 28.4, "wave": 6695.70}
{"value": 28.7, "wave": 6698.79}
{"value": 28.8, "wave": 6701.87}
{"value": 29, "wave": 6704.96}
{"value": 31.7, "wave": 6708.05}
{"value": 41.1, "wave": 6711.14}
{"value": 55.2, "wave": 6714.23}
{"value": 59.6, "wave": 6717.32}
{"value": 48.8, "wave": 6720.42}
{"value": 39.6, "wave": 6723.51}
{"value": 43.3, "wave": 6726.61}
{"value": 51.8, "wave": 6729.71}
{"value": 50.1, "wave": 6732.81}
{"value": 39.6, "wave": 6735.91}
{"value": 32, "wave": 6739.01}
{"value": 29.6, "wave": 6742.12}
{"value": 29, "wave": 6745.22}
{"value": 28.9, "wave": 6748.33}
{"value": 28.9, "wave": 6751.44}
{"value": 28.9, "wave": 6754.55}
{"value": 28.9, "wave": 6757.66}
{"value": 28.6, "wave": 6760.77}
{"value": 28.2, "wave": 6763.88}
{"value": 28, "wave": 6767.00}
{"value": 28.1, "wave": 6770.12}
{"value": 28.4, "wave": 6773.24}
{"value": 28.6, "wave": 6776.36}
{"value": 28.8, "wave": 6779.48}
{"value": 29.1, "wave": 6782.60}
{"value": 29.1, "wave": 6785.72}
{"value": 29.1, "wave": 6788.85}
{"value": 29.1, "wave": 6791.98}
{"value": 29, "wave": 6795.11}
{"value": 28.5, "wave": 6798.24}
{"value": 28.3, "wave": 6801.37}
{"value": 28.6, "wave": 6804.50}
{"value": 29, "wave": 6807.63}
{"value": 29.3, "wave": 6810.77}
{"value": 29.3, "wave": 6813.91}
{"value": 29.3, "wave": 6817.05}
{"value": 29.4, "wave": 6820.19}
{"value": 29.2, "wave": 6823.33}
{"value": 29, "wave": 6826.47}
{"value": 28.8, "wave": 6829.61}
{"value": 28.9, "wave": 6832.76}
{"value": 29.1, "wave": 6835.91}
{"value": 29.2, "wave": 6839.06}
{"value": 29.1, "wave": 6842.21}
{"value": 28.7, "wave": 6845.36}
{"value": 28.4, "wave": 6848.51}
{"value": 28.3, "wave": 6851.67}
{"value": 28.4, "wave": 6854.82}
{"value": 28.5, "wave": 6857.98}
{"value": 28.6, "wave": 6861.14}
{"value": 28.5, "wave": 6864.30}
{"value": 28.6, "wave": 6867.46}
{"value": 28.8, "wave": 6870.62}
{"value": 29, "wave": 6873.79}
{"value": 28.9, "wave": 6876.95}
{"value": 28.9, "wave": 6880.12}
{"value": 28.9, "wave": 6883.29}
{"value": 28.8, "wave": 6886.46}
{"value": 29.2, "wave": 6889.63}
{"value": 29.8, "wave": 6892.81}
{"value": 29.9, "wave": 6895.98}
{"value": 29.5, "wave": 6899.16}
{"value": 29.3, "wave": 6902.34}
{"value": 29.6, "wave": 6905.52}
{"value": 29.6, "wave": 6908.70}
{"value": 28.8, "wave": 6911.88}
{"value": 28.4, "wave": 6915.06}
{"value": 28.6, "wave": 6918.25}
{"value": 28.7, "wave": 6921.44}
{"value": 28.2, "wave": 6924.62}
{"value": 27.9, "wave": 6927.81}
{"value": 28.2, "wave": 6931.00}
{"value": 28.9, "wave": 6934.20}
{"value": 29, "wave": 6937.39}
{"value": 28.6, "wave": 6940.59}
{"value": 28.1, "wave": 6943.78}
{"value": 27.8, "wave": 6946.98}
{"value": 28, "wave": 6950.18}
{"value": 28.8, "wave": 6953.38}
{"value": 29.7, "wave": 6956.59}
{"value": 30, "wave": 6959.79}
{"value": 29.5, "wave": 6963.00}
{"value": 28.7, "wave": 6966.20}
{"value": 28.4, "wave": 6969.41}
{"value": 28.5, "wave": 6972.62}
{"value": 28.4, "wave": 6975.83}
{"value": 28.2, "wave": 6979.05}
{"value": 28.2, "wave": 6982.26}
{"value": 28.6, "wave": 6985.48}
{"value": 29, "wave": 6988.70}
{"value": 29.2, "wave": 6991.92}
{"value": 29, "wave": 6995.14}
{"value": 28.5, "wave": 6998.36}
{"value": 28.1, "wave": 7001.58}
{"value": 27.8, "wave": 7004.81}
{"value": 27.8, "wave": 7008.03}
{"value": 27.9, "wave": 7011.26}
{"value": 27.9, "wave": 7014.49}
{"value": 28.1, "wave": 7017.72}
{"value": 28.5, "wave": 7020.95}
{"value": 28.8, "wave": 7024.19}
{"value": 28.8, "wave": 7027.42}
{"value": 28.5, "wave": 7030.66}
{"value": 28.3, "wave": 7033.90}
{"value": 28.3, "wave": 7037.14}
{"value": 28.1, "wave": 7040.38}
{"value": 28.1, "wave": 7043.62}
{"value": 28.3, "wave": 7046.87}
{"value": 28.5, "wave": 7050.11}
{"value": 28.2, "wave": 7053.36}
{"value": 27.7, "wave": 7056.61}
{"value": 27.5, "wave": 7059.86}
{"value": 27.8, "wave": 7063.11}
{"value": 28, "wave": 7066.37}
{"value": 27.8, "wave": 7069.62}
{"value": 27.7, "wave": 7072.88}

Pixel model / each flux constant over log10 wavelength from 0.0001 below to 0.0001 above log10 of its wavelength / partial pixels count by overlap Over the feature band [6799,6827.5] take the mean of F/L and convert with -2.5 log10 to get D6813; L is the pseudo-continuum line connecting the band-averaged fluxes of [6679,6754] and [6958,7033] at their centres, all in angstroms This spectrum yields 0.16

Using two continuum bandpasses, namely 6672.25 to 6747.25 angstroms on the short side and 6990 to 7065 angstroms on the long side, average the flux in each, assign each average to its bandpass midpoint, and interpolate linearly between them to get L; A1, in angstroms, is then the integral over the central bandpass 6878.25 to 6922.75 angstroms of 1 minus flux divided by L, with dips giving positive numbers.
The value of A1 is 3.3 angstroms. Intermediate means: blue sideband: 36.3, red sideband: 28.2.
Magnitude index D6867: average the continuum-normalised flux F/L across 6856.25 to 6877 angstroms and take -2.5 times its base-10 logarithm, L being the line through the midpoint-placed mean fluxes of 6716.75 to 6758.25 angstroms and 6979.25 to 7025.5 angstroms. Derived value 0.17 mag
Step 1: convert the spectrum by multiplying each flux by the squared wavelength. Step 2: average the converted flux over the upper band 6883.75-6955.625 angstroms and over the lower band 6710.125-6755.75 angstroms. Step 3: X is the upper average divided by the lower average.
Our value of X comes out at 0.75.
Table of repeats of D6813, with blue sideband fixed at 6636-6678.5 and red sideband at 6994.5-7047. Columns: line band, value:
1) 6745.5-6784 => 0.01 mag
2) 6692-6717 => -0.21 mag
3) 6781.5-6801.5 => 0.00 mag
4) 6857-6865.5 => 0.01 mag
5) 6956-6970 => -0.03 mag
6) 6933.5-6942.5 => -0.01 mag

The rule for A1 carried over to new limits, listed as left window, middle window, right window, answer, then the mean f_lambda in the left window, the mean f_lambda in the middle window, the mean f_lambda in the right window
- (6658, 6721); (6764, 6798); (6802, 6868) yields 2.0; 33.3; 28.7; 28.9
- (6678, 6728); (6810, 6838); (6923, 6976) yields 2.9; 36.2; 29.1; 28.6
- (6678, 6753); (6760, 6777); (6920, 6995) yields 3.1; 36.2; 28.3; 28.6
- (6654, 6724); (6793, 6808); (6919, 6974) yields 1.3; 33.4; 28.7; 28.6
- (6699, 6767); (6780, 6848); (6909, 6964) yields 9.3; 36.8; 29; 28.7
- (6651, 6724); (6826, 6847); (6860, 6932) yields 0.8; 33.3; 29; 28.9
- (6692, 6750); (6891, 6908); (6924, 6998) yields 0.8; 38.2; 29.6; 28.6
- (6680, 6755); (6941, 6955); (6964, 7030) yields 0.7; 36.2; 28.2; 28.4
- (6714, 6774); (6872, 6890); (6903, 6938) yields 0.9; 36.5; 28.9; 28.7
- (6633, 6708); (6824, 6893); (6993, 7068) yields -0.3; 29.3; 28.8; 28.2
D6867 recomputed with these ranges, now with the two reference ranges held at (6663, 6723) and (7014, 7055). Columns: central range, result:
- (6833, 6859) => 0.10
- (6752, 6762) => 0.15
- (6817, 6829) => 0.10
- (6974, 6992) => 0.03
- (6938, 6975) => 0.03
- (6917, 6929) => 0.07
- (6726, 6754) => -0.10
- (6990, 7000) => 0.00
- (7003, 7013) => 0.04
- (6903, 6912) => 0.04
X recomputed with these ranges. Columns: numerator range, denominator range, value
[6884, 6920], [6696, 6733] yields 0.74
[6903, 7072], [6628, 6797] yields 0.96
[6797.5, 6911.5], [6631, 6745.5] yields 0.90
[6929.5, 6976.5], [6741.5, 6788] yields 1.06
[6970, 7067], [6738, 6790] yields 1.05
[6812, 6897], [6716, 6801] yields 0.89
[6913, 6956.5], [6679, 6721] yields 0.86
